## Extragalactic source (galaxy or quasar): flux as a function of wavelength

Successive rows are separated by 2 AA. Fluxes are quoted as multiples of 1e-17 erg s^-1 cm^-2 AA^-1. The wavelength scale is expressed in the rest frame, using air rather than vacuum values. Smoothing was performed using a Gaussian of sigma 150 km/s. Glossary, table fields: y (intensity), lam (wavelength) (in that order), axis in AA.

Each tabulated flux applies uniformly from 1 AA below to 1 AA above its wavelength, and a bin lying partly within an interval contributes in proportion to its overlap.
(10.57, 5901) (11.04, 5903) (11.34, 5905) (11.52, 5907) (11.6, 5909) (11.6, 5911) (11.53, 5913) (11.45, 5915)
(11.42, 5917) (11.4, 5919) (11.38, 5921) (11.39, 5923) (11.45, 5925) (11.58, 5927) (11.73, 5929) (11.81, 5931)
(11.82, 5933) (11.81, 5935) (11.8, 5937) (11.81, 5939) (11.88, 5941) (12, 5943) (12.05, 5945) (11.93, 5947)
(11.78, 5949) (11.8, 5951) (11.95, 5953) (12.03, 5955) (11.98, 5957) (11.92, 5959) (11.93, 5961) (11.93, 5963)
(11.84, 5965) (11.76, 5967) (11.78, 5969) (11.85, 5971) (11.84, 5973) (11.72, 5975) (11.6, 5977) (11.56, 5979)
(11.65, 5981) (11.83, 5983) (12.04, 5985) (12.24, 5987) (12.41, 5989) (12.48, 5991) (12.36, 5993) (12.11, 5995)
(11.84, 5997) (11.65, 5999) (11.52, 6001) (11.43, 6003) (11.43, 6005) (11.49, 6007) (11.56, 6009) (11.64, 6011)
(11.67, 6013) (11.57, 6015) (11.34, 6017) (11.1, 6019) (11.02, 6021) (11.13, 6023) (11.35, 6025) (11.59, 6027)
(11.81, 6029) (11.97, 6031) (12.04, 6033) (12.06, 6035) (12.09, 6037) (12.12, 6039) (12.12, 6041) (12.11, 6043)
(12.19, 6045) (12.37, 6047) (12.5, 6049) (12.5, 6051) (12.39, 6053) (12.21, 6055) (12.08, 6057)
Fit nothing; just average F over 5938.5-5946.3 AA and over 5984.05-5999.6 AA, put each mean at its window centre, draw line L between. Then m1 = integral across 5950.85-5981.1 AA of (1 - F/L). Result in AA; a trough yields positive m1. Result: 0.5 AA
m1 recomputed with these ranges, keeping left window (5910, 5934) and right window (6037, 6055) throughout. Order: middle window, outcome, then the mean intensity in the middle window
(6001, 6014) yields 0.6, 11.5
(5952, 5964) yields -0.2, 12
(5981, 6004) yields 0.0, 12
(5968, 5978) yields 0.1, 11.8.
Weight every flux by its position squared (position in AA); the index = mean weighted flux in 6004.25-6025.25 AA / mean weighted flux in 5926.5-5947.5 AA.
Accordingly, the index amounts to 0.99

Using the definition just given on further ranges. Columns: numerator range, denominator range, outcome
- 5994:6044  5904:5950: 1.03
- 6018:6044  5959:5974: 1.01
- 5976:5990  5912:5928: 1.06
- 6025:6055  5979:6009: 1.04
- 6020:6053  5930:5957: 1.04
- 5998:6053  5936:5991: 1.01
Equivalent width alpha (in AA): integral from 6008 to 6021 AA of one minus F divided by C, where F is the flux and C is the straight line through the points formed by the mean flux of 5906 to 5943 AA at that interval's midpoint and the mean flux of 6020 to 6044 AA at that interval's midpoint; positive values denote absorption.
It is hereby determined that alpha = 0.3 AA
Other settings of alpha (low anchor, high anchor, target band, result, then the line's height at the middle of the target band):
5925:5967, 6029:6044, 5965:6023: 1.2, 12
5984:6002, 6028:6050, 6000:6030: 1.6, 12.1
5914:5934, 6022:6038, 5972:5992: -0.5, 11.7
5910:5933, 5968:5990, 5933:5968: -0.6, 11.7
